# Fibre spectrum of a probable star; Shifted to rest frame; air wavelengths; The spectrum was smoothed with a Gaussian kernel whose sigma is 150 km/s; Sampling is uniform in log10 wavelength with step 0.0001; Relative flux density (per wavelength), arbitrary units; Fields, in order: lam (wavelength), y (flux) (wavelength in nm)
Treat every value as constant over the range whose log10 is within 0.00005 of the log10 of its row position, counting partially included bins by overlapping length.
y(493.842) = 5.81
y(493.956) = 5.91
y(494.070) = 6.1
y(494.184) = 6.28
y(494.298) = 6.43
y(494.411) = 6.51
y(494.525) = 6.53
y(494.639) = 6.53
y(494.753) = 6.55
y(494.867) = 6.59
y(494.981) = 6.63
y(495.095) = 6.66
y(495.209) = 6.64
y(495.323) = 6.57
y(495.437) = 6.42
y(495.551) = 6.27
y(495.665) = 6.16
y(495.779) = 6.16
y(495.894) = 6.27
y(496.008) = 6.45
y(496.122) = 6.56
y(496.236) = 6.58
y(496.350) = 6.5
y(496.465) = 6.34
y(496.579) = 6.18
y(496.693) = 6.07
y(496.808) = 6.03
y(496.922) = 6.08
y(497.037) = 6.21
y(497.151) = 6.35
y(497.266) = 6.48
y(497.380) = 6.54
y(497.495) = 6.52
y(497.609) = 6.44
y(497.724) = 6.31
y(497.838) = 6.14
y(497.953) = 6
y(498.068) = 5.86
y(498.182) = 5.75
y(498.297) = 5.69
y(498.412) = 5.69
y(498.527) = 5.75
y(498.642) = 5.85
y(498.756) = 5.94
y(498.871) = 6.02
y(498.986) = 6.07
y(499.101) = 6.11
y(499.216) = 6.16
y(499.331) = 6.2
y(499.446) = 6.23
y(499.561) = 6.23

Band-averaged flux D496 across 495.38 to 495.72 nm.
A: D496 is 6.29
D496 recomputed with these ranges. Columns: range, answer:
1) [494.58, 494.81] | 6.53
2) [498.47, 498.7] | 5.82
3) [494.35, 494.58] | 6.54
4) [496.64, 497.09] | 6.09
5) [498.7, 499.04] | 6.01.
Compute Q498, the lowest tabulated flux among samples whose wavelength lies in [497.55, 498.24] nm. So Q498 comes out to 5.75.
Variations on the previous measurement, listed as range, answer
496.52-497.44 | 6.03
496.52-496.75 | 6.07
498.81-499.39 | 6.02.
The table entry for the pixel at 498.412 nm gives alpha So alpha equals 5.69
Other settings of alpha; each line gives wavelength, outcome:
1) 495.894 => 6.27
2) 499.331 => 6.2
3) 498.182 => 5.75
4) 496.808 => 6.03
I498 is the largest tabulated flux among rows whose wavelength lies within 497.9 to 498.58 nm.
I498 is 6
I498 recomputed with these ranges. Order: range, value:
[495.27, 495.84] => 6.57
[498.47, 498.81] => 5.94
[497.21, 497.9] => 6.54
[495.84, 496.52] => 6.58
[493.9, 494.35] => 6.43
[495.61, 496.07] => 6.45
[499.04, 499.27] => 6.16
